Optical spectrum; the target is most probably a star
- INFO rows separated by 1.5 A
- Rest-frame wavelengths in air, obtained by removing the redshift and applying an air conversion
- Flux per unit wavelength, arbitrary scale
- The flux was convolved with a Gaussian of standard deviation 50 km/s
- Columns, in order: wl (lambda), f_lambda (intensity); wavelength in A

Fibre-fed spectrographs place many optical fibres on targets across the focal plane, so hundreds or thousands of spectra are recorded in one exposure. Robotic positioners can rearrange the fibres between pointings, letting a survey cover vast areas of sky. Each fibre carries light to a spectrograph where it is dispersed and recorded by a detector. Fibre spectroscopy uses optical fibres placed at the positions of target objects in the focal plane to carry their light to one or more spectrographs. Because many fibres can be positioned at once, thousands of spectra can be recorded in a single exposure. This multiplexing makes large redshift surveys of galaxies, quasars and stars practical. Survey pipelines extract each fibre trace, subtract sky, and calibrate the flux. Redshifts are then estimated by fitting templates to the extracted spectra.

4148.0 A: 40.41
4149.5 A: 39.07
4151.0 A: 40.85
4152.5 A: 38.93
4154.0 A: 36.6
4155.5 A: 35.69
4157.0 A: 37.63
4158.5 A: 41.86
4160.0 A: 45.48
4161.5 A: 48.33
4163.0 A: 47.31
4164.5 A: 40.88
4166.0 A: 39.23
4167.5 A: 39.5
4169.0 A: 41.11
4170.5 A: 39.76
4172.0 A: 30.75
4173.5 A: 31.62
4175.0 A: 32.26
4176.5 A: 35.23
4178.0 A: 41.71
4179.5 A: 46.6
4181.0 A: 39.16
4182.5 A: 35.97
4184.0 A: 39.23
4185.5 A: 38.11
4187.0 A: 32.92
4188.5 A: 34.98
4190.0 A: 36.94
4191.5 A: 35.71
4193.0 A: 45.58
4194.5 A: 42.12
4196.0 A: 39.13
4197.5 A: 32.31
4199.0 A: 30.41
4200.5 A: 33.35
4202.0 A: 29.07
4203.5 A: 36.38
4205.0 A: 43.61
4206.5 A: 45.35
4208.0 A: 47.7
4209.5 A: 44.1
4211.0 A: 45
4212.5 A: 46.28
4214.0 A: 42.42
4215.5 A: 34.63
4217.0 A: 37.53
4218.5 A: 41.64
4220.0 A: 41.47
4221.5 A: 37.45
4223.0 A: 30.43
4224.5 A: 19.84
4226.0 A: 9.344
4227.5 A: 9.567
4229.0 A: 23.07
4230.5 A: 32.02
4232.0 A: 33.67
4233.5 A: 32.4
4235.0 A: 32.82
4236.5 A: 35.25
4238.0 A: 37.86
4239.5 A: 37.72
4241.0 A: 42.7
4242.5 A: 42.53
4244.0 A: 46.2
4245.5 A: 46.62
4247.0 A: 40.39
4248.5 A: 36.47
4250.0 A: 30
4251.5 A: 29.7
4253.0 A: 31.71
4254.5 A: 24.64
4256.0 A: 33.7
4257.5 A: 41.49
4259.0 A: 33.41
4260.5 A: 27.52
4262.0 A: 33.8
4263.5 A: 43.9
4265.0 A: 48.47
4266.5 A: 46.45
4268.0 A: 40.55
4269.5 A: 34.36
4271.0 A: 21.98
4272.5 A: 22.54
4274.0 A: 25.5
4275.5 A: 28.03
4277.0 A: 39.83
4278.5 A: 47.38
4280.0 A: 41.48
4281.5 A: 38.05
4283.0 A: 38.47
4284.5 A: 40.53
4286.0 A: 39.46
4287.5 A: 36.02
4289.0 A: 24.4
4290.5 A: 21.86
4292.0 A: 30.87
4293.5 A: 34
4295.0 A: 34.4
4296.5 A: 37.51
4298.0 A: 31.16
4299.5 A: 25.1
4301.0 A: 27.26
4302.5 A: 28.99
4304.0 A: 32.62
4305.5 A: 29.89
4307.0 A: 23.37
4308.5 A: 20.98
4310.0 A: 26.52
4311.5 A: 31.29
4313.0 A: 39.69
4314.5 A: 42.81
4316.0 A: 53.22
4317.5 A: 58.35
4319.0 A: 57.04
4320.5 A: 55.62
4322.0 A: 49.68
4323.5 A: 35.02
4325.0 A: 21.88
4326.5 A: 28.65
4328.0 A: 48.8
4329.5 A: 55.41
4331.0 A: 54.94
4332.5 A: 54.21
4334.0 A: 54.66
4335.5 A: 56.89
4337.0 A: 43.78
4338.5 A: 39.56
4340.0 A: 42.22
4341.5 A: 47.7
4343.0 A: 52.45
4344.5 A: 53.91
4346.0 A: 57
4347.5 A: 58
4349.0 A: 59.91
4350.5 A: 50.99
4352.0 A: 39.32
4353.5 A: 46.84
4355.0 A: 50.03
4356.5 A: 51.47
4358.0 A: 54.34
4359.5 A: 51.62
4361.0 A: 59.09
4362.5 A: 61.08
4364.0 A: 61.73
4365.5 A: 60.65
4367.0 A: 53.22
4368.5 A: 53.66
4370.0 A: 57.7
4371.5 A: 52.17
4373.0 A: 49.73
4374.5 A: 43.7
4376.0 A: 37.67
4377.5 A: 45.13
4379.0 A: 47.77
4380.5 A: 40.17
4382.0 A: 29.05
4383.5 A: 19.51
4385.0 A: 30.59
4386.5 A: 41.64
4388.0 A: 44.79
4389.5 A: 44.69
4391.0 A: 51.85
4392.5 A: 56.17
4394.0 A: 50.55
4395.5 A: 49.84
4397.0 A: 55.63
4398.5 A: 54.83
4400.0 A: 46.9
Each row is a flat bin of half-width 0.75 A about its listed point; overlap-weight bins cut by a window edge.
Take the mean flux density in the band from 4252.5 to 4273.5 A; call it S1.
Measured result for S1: 34.5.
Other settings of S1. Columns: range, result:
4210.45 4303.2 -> 34.3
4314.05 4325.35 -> 47.7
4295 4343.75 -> 40.8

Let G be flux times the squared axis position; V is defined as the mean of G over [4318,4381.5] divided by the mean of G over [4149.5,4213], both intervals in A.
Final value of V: 1.4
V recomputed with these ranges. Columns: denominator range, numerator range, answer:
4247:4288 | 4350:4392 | 1.40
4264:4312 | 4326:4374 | 1.63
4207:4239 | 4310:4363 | 1.51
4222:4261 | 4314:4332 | 1.50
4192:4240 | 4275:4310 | 0.96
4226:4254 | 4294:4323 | 1.14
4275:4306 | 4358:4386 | 1.46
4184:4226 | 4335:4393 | 1.40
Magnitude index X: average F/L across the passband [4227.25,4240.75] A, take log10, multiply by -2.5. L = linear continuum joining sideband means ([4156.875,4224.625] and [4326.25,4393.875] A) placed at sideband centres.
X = 0.291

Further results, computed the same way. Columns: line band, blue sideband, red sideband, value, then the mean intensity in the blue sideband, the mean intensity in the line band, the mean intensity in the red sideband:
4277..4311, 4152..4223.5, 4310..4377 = 0.38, 39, 32.4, 49.4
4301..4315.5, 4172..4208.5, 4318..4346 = 0.43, 37.5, 30.9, 47.7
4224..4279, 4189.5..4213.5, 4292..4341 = 0.18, 39.6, 33.6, 39.8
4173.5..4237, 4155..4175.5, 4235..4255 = 0.08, 39.5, 35.7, 37.1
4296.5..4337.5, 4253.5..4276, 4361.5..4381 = 0.07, 33.8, 40.2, 51.3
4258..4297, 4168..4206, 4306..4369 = 0.24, 37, 35.1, 47.9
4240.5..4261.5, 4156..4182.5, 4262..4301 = 0.00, 39.8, 36.1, 34.7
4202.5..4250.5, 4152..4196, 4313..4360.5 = 0.16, 39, 36.3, 49.1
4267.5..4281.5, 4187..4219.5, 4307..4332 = 0.21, 39.1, 33.6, 42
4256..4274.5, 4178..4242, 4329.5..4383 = 0.18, 36.1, 35.1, 50.6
